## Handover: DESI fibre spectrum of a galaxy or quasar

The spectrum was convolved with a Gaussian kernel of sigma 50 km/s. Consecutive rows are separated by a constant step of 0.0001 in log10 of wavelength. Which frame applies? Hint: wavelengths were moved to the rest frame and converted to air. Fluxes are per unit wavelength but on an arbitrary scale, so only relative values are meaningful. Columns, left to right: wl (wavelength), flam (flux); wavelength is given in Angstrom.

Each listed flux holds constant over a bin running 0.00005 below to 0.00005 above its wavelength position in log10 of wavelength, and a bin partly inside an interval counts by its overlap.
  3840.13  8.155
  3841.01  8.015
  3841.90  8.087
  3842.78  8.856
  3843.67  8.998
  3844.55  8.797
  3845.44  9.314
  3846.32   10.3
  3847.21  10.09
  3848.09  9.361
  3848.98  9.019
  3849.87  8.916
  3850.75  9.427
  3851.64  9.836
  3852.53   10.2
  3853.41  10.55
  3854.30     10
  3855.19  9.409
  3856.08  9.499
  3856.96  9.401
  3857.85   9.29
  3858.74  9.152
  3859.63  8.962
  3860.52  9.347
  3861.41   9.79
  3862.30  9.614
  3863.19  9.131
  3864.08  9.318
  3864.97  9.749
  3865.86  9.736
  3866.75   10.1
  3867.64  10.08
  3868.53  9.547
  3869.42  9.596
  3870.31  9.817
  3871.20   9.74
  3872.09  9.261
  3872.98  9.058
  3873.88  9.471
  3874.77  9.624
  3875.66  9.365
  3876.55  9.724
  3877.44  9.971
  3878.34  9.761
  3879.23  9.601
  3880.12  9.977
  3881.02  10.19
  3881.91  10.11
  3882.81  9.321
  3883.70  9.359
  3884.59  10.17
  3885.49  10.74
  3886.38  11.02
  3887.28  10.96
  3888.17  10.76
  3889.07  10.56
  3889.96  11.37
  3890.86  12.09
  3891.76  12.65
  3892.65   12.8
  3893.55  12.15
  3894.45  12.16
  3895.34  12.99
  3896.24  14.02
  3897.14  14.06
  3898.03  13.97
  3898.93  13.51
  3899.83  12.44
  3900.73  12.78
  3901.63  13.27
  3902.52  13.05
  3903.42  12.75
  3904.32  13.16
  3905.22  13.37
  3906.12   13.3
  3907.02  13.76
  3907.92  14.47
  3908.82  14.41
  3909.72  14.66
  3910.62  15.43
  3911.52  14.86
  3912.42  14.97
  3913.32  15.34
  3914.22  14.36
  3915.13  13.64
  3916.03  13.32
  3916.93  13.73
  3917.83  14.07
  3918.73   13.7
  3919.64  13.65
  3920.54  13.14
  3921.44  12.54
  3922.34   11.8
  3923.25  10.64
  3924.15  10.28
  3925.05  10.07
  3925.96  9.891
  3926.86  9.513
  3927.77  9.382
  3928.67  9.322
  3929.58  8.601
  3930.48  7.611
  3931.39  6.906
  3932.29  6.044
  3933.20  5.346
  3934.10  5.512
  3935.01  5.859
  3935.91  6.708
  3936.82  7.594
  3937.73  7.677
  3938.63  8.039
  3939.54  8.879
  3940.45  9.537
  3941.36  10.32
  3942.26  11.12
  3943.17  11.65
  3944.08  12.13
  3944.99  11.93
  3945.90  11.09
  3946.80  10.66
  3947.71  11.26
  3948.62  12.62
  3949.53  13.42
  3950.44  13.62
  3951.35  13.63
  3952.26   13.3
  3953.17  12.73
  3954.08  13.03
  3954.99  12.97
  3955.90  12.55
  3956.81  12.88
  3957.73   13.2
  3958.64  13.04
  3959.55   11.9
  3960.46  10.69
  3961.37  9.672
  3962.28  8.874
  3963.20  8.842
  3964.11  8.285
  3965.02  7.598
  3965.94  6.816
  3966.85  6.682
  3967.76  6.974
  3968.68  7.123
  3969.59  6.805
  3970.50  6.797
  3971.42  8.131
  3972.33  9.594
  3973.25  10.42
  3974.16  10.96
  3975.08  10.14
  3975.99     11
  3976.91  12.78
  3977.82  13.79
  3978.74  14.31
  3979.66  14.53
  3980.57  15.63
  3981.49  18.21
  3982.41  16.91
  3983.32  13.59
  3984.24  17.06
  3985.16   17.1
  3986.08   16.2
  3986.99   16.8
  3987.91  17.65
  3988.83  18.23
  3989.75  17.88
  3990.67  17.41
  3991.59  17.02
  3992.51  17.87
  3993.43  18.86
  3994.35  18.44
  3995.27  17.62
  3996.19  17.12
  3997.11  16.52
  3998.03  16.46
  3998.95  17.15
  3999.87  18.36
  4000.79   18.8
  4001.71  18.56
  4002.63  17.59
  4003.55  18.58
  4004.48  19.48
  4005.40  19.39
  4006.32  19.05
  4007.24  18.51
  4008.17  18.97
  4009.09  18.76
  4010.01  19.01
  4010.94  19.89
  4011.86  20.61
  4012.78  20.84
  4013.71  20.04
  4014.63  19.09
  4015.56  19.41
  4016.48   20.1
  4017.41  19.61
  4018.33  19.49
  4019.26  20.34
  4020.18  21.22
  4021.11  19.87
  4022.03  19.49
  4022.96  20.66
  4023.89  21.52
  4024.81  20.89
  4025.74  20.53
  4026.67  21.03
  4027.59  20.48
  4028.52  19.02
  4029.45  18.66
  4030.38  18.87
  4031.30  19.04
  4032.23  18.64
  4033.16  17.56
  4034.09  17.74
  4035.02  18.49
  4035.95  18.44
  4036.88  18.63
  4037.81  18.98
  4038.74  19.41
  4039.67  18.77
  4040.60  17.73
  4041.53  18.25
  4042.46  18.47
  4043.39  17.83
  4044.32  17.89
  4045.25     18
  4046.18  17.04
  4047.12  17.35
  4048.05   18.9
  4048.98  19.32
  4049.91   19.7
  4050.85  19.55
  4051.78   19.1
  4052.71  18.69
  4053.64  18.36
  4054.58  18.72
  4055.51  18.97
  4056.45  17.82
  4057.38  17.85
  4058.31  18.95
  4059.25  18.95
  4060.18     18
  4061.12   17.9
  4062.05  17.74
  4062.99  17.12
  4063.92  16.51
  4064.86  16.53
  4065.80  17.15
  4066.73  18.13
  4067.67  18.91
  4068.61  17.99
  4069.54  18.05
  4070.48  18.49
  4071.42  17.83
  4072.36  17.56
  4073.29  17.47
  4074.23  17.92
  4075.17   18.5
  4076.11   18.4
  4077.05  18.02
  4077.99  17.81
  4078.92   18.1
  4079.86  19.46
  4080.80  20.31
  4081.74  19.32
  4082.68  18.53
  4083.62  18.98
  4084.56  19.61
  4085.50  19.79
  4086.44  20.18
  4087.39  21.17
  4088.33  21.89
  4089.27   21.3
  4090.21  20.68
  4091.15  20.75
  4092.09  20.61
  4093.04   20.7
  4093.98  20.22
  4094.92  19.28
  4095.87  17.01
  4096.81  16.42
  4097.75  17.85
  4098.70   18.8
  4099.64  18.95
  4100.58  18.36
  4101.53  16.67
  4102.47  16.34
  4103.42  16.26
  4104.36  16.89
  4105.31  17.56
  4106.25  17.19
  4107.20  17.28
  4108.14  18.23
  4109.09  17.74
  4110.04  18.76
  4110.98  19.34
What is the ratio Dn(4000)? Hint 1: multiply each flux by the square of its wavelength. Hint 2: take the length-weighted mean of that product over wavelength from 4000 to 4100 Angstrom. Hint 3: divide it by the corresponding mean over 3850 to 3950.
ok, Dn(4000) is 1.88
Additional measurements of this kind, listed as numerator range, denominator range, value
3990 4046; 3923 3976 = 2.00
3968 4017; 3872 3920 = 1.39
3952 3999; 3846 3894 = 1.39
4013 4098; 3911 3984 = 1.82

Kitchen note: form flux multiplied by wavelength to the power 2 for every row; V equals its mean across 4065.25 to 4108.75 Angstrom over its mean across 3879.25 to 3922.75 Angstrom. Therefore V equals 1.61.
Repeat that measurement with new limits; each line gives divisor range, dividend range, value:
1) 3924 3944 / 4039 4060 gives 2.31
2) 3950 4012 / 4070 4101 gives 1.40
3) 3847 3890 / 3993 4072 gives 2.08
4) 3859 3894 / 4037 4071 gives 1.97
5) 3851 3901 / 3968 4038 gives 1.75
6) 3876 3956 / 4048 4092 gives 1.77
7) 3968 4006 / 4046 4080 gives 1.24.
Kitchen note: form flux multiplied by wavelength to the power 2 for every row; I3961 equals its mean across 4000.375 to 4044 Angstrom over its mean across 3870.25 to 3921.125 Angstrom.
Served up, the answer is 1.69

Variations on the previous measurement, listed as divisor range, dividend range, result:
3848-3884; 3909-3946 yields 1.16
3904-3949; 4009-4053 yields 1.82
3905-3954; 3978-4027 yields 1.69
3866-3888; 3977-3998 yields 1.79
